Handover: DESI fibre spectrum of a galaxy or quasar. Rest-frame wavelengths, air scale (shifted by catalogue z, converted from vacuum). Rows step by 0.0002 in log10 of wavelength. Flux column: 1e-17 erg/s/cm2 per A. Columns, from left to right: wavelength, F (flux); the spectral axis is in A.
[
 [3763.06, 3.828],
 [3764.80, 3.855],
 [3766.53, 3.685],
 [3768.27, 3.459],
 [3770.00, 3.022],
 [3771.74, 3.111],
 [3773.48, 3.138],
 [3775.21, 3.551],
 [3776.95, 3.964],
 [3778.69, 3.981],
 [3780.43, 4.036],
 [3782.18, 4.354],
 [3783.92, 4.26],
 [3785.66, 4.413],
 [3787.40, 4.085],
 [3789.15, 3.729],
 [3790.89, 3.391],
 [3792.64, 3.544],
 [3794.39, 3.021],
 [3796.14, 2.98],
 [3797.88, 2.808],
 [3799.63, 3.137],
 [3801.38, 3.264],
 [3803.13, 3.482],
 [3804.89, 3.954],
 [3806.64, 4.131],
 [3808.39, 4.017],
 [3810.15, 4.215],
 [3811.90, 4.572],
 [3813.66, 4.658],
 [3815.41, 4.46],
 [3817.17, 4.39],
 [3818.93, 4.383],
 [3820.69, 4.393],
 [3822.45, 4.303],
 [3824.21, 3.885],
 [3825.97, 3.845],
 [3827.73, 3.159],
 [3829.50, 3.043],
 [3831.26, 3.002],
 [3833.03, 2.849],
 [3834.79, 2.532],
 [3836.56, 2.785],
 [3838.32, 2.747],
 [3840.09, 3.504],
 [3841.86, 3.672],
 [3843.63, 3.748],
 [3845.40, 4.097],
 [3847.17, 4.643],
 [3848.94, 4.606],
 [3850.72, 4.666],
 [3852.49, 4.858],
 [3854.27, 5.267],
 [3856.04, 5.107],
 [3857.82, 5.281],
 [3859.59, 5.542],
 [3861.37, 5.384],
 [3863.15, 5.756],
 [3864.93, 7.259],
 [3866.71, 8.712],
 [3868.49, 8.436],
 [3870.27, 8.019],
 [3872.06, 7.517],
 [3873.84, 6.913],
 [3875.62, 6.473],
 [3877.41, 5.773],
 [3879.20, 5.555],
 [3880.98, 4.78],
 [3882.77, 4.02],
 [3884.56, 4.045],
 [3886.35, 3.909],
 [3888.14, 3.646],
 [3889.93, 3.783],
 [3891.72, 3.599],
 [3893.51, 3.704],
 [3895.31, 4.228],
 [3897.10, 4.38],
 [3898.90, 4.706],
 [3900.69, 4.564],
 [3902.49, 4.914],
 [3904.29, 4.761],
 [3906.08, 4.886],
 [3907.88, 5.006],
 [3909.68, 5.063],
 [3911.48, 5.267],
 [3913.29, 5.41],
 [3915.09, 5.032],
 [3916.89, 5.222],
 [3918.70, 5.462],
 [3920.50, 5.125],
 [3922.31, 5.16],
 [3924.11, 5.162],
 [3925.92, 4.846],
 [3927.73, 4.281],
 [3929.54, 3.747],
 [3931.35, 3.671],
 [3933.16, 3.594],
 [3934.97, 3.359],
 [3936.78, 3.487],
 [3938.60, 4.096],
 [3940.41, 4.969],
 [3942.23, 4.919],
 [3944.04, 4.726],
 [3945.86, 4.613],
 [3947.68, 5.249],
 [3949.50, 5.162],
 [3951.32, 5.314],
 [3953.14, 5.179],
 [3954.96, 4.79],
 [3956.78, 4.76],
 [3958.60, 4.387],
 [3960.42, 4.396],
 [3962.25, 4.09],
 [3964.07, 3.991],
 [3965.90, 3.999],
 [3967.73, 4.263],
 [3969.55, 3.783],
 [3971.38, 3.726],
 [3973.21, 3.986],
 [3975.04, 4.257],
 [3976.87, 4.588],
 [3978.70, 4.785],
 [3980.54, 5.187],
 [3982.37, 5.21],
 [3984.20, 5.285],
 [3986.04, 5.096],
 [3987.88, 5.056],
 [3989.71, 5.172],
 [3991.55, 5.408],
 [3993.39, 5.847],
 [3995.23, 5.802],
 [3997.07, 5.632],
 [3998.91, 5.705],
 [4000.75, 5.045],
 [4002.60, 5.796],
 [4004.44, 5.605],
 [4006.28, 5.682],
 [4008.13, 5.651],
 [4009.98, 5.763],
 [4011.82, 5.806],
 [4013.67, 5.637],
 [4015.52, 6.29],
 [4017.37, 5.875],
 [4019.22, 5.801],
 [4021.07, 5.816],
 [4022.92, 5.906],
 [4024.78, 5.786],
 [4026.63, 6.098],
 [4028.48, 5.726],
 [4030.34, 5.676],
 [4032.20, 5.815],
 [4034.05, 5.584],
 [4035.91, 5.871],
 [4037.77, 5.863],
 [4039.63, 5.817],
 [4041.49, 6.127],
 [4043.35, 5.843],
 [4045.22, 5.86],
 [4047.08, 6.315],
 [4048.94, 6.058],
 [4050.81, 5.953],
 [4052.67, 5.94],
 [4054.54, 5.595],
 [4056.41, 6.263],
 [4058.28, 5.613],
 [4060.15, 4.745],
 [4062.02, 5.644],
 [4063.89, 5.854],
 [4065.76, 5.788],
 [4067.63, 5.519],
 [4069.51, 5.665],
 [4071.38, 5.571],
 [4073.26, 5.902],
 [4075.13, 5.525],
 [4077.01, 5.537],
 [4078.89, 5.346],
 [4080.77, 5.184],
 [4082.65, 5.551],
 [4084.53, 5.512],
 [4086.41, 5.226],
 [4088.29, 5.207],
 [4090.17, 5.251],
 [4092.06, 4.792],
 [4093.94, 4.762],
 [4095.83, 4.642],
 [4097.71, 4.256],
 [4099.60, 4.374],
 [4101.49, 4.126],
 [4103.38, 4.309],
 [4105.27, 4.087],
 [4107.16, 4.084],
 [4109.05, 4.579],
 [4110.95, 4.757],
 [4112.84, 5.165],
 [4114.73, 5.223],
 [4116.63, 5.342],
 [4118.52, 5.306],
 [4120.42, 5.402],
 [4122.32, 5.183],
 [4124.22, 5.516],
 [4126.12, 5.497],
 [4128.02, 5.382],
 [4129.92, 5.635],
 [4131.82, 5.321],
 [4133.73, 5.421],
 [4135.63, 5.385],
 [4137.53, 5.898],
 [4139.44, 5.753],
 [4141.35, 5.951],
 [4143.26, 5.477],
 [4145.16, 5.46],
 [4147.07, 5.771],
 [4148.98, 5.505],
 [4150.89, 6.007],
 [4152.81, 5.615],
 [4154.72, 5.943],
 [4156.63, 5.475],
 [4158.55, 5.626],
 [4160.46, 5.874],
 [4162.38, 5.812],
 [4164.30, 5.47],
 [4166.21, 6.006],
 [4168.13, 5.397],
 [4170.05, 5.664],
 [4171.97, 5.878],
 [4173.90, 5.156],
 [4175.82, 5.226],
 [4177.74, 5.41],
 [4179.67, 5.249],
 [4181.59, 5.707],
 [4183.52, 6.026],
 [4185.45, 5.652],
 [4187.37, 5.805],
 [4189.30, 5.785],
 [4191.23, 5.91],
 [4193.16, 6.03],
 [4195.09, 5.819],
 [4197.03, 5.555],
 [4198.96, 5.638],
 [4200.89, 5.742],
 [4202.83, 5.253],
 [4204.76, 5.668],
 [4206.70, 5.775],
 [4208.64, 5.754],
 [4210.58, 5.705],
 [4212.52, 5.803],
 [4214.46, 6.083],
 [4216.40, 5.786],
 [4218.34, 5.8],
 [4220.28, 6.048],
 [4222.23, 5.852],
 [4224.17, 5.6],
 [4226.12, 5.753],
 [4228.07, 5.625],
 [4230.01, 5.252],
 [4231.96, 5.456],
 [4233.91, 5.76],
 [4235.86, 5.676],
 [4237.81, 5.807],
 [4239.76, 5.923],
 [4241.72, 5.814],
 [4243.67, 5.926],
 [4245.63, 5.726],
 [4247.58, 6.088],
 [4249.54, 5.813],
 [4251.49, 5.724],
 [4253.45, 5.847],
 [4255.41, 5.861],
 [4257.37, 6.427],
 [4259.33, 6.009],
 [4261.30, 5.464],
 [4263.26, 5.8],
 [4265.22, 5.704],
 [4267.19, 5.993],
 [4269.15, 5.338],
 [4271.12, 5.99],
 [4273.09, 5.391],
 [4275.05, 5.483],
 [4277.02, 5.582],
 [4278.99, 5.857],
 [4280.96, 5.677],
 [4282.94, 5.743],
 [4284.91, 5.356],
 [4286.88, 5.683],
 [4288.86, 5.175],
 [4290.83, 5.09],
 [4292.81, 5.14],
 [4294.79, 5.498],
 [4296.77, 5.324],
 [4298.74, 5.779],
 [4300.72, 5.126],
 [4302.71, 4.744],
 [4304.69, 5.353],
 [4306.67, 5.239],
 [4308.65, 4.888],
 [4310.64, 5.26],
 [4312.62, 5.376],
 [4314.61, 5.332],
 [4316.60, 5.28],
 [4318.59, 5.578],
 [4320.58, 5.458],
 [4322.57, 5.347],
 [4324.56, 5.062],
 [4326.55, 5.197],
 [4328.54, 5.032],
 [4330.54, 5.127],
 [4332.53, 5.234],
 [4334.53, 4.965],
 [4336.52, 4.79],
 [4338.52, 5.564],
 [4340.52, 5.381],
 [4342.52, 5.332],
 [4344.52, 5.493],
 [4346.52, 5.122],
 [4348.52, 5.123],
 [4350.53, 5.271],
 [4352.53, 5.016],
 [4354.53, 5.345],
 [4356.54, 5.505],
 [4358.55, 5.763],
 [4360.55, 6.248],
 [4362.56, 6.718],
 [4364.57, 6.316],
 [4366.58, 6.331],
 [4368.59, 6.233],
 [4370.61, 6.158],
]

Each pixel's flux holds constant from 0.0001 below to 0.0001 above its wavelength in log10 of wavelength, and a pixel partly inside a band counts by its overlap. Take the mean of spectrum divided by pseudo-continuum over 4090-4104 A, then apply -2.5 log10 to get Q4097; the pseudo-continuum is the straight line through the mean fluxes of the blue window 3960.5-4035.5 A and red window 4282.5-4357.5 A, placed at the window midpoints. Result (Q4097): 0.16 mag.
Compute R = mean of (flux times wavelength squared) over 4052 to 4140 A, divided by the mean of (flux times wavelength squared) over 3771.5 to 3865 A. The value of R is 1.51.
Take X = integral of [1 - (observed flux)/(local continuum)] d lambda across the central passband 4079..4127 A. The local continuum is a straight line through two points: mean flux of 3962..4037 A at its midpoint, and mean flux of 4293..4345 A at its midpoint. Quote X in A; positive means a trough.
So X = 3.1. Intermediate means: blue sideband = 5.29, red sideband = 5.26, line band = 4.94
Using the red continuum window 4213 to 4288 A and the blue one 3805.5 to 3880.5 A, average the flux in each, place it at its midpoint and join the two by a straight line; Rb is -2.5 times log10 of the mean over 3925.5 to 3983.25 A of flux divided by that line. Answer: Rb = 0.15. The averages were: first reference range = 4.82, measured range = 4.42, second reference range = 5.75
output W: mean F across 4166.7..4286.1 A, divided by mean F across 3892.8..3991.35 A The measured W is 1.2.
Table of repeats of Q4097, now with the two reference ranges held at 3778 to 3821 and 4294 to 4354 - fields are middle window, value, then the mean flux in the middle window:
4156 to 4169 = -0.175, 5.67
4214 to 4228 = -0.170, 5.82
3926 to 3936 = 0.112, 3.82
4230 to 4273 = -0.148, 5.79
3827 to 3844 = 0.280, 3.08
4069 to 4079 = -0.215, 5.61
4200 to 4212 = -0.146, 5.65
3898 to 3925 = -0.204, 5.05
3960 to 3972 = 0.078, 4.03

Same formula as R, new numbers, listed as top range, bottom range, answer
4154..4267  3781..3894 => 1.55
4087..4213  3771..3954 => 1.39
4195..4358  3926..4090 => 1.20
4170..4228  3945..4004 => 1.31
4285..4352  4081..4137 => 1.16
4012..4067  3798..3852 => 1.71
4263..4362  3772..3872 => 1.59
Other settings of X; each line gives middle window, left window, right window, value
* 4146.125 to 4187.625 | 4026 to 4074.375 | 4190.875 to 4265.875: 1.0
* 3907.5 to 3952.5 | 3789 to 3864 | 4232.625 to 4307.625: -3.7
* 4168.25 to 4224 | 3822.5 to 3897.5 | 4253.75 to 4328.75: -4.1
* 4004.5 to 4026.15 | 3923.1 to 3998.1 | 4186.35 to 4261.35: -4.2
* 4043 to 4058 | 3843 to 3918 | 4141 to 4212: -1.4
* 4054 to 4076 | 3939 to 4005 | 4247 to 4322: -2.5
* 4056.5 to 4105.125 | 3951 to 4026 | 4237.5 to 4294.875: 1.1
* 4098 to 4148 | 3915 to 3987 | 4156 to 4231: 1.9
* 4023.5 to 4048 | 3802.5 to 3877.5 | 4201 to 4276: -3.0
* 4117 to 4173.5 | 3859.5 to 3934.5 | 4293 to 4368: -3.3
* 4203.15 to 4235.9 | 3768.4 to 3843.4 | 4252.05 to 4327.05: -3.1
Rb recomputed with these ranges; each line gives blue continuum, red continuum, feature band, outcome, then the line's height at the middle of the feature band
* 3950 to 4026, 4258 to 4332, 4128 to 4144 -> -0.06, 5.27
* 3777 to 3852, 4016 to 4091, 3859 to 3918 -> -0.22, 4.38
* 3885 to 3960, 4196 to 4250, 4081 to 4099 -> 0.04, 5.23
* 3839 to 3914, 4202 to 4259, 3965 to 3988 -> 0.17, 5.31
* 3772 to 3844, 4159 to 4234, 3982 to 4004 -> -0.17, 4.64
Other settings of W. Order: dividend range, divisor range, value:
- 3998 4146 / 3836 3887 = 1.03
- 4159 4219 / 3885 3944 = 1.26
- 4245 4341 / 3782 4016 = 1.17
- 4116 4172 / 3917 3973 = 1.25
